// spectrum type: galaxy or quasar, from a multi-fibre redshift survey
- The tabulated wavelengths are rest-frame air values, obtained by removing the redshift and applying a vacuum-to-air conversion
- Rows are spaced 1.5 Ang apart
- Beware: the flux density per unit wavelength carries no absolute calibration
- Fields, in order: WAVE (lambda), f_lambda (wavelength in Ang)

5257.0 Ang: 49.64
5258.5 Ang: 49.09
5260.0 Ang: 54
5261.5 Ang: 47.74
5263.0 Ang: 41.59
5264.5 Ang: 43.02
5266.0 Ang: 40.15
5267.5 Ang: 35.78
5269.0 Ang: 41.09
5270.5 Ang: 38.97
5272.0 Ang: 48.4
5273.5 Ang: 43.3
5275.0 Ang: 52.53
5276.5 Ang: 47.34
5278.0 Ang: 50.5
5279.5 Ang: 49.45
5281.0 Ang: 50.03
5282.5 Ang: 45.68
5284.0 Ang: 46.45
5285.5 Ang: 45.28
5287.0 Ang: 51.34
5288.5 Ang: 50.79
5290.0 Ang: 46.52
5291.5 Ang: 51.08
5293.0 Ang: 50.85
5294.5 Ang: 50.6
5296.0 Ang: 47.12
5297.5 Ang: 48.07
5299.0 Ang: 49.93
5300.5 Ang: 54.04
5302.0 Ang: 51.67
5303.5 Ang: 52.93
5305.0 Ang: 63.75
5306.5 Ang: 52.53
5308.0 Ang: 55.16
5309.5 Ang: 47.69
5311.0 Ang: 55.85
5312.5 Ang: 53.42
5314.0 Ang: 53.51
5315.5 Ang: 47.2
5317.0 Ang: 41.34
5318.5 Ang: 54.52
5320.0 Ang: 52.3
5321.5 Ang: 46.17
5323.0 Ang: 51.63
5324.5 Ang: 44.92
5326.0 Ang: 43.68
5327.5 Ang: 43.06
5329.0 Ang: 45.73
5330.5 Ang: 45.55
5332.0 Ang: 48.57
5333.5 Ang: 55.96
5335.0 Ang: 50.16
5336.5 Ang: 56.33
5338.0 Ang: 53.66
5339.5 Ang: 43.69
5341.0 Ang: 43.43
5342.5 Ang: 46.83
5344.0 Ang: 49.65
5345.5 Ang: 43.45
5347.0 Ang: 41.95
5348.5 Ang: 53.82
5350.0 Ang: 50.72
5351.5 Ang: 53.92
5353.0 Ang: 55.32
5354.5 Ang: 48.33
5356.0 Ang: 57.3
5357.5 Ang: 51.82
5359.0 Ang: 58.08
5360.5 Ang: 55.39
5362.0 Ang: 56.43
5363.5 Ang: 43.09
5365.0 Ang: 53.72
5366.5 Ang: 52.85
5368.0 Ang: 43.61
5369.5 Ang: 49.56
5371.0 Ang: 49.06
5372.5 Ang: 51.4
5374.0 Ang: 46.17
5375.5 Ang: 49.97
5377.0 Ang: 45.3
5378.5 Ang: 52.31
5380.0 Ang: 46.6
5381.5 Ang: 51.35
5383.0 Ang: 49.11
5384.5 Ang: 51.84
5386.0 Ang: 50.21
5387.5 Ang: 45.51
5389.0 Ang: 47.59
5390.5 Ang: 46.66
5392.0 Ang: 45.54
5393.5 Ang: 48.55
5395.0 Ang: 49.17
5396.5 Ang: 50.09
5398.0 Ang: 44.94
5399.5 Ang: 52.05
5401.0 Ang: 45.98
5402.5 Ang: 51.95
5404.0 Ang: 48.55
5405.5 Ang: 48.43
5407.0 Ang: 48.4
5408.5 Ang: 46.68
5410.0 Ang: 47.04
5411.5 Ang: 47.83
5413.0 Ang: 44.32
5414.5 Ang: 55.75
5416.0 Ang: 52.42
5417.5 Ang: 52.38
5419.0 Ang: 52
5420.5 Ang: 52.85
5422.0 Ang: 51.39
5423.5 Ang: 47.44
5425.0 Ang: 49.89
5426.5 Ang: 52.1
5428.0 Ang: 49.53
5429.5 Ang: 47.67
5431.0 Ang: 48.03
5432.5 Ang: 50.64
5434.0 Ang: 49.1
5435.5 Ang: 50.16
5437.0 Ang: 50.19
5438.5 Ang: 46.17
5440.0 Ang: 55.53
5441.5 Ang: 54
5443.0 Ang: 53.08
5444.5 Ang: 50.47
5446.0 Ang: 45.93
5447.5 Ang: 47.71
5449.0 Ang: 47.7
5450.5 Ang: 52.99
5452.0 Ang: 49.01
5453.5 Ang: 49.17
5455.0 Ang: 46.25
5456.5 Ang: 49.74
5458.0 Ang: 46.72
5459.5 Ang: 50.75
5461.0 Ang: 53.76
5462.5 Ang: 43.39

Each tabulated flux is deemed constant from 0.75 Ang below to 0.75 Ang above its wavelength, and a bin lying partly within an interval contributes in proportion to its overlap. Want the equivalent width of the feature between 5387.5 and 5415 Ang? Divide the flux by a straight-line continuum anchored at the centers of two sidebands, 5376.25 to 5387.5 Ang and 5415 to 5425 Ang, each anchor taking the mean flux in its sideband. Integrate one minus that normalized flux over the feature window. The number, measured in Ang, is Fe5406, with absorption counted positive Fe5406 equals 1.2 Ang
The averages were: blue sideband 49.3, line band 48.2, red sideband 51.4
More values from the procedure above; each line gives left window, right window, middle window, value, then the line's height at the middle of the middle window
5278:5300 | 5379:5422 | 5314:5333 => 0.60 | 49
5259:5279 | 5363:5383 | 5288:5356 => -4.35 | 47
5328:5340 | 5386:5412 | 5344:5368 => -1.04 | 49.3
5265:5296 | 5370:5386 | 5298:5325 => -2.28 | 47.6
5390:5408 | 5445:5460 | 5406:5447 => -1.30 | 48.5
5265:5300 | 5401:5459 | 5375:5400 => 0.17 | 48.9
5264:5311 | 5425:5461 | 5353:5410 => -0.34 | 49.3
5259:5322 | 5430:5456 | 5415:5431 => -0.35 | 49.6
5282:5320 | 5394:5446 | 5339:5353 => 0.67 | 50.4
